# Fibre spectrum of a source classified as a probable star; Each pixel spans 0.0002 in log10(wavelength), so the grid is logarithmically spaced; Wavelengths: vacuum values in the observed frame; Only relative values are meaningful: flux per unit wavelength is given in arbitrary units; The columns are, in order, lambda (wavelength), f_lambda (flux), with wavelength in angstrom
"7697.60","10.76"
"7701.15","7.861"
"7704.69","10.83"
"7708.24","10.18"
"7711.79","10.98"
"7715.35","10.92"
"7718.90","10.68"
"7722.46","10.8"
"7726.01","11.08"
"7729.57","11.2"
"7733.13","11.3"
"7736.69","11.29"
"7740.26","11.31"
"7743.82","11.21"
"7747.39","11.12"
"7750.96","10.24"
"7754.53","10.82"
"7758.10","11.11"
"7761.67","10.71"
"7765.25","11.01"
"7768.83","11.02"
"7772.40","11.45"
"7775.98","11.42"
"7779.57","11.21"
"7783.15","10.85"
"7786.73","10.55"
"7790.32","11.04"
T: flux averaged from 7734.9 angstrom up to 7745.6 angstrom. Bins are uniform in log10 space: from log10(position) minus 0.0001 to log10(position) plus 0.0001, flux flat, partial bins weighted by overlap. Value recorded 11.3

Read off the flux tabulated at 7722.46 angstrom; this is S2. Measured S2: 10.8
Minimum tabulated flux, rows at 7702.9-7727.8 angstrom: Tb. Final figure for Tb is 10.18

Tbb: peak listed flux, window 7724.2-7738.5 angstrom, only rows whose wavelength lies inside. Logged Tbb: 11.3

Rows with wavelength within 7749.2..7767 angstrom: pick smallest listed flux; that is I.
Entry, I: 10.24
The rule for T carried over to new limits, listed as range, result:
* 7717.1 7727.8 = 10.9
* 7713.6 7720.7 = 10.8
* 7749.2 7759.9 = 10.7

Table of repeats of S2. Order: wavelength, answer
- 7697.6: 10.76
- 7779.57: 11.21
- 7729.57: 11.2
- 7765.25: 11.01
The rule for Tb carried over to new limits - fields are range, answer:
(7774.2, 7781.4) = 11.21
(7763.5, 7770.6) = 11.01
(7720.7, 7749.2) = 10.8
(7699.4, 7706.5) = 7.861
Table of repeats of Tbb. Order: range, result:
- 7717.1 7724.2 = 10.8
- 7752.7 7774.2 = 11.45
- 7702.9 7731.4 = 11.2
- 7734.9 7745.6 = 11.31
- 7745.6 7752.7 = 11.12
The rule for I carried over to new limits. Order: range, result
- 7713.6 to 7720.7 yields 10.68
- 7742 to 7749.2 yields 11.12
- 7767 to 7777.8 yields 11.02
